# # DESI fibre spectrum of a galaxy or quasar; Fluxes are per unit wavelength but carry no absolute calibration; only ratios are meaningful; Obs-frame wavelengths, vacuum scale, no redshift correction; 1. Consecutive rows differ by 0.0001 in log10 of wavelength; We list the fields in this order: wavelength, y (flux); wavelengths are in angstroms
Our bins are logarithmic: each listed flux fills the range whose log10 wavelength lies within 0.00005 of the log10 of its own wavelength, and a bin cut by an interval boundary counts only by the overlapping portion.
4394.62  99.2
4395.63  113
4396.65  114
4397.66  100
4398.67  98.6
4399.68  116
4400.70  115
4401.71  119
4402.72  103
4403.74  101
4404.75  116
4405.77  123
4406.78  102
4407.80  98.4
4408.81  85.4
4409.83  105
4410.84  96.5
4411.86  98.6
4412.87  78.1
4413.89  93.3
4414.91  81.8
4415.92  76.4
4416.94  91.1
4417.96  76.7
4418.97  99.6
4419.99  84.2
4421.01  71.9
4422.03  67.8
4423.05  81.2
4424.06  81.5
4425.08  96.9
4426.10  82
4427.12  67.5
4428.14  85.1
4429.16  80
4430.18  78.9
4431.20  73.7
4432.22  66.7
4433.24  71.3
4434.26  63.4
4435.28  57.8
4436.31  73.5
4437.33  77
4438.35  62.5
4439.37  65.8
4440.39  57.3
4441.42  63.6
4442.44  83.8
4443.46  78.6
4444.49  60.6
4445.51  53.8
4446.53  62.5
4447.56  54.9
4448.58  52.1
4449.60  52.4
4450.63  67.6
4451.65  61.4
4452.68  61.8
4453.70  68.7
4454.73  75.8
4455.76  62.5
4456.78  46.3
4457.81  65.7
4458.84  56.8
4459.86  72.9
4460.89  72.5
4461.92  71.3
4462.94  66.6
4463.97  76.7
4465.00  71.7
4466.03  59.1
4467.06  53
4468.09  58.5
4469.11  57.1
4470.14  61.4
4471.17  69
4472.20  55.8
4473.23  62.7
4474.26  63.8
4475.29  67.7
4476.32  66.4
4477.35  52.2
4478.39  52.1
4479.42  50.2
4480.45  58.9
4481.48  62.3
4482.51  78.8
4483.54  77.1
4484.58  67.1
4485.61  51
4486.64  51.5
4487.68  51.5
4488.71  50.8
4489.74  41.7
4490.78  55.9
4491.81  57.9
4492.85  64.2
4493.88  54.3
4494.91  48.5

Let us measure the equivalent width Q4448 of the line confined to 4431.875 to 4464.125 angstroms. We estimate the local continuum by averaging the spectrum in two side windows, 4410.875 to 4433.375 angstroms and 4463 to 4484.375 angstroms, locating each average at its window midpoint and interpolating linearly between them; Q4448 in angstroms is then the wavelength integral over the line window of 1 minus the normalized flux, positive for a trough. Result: 3.1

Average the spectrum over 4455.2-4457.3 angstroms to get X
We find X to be 54.8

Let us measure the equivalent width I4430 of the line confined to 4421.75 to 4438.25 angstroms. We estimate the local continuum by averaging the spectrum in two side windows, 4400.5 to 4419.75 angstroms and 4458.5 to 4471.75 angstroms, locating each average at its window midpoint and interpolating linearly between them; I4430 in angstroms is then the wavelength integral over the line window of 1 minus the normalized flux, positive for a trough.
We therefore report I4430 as 2.1 angstroms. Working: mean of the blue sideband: 97.4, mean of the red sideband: 65.2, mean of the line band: 75.1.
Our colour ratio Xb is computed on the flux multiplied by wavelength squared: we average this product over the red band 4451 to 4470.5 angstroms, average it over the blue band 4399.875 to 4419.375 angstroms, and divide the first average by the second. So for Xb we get 0.67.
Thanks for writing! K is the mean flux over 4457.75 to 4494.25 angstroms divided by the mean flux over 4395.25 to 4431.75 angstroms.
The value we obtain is 0.7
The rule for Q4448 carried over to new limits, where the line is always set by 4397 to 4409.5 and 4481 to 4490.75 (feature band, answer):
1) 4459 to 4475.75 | 1.15 angstroms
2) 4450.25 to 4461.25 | 1.68 angstroms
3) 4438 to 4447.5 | 2.13 angstroms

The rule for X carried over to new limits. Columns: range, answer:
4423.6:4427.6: 82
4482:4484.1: 77.6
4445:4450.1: 55.2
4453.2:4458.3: 63.7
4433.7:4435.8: 60.7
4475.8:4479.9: 55.2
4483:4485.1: 72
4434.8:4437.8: 69.3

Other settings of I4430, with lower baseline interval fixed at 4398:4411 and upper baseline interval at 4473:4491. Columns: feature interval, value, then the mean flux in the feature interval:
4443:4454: 2.5 angstroms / 61.1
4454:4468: 1.3 angstroms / 65.2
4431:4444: 2.6 angstroms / 68.7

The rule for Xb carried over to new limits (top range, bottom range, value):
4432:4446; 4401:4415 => 0.67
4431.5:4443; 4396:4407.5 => 0.63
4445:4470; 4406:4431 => 0.74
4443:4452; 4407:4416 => 0.67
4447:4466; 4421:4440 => 0.88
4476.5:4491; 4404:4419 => 0.63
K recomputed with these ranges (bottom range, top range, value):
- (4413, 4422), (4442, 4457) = 0.76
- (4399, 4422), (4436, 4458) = 0.66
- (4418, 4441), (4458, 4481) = 0.84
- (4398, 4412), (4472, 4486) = 0.59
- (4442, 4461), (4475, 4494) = 0.92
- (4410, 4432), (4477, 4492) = 0.69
